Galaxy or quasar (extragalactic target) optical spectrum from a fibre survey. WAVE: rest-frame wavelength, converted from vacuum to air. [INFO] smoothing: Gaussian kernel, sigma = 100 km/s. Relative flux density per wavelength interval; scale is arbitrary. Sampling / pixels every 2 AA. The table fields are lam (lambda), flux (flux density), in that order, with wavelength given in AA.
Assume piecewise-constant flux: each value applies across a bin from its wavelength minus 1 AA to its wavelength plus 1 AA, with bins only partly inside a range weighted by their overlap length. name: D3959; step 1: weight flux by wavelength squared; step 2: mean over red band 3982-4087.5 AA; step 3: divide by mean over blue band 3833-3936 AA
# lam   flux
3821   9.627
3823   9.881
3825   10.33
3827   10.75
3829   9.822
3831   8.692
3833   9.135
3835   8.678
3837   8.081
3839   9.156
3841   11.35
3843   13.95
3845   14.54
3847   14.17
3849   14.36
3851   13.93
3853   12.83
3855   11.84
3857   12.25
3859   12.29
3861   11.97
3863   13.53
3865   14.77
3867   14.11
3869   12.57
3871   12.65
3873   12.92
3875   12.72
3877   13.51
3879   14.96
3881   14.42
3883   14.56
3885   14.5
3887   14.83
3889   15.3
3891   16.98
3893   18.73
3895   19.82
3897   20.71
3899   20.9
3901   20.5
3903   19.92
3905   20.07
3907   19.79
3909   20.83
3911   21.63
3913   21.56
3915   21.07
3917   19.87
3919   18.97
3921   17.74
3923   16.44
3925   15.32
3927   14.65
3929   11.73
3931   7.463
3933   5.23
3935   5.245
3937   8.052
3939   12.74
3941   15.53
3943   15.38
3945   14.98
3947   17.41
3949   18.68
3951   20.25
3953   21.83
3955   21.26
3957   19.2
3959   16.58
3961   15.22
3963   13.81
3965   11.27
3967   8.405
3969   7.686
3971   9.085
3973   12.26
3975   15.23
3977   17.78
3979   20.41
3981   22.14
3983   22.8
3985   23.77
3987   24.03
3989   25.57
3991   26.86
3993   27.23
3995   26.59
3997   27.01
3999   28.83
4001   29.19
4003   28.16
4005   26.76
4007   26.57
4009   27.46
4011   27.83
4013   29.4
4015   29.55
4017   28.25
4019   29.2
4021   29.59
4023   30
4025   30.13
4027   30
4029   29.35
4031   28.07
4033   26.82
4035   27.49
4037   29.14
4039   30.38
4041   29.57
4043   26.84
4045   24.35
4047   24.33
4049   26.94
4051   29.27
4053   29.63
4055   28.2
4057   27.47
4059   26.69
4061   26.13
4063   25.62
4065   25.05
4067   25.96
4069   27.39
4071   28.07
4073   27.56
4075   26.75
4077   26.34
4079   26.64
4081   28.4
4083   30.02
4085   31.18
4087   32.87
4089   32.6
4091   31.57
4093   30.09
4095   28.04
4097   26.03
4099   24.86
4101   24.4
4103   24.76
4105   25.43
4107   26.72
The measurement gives 2.01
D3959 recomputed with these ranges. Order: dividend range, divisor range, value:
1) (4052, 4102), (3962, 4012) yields 1.36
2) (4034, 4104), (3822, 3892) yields 2.45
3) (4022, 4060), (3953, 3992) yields 1.65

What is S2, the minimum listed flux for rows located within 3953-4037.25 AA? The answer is 7.686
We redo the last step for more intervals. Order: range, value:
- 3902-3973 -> 5.23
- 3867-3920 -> 12.57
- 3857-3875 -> 11.97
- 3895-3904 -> 19.82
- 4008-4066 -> 24.33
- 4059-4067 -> 25.05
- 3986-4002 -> 24.03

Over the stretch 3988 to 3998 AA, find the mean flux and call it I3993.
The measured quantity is 26.7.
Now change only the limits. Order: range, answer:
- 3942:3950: 16.6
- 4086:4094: 31.8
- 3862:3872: 13.5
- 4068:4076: 27.4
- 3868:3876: 12.7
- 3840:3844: 12.6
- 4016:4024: 29.3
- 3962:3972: 10.1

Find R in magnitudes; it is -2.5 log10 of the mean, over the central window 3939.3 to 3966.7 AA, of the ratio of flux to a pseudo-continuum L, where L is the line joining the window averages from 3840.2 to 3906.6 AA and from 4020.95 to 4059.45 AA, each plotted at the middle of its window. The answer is 0.26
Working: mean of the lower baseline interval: 15.1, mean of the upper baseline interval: 28.2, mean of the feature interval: 16.7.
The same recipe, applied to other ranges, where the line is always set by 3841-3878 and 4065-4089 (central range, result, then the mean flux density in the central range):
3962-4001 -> 0.113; 19.8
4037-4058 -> -0.060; 27.8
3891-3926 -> -0.180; 19.6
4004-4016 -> -0.179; 27.9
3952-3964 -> 0.117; 18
